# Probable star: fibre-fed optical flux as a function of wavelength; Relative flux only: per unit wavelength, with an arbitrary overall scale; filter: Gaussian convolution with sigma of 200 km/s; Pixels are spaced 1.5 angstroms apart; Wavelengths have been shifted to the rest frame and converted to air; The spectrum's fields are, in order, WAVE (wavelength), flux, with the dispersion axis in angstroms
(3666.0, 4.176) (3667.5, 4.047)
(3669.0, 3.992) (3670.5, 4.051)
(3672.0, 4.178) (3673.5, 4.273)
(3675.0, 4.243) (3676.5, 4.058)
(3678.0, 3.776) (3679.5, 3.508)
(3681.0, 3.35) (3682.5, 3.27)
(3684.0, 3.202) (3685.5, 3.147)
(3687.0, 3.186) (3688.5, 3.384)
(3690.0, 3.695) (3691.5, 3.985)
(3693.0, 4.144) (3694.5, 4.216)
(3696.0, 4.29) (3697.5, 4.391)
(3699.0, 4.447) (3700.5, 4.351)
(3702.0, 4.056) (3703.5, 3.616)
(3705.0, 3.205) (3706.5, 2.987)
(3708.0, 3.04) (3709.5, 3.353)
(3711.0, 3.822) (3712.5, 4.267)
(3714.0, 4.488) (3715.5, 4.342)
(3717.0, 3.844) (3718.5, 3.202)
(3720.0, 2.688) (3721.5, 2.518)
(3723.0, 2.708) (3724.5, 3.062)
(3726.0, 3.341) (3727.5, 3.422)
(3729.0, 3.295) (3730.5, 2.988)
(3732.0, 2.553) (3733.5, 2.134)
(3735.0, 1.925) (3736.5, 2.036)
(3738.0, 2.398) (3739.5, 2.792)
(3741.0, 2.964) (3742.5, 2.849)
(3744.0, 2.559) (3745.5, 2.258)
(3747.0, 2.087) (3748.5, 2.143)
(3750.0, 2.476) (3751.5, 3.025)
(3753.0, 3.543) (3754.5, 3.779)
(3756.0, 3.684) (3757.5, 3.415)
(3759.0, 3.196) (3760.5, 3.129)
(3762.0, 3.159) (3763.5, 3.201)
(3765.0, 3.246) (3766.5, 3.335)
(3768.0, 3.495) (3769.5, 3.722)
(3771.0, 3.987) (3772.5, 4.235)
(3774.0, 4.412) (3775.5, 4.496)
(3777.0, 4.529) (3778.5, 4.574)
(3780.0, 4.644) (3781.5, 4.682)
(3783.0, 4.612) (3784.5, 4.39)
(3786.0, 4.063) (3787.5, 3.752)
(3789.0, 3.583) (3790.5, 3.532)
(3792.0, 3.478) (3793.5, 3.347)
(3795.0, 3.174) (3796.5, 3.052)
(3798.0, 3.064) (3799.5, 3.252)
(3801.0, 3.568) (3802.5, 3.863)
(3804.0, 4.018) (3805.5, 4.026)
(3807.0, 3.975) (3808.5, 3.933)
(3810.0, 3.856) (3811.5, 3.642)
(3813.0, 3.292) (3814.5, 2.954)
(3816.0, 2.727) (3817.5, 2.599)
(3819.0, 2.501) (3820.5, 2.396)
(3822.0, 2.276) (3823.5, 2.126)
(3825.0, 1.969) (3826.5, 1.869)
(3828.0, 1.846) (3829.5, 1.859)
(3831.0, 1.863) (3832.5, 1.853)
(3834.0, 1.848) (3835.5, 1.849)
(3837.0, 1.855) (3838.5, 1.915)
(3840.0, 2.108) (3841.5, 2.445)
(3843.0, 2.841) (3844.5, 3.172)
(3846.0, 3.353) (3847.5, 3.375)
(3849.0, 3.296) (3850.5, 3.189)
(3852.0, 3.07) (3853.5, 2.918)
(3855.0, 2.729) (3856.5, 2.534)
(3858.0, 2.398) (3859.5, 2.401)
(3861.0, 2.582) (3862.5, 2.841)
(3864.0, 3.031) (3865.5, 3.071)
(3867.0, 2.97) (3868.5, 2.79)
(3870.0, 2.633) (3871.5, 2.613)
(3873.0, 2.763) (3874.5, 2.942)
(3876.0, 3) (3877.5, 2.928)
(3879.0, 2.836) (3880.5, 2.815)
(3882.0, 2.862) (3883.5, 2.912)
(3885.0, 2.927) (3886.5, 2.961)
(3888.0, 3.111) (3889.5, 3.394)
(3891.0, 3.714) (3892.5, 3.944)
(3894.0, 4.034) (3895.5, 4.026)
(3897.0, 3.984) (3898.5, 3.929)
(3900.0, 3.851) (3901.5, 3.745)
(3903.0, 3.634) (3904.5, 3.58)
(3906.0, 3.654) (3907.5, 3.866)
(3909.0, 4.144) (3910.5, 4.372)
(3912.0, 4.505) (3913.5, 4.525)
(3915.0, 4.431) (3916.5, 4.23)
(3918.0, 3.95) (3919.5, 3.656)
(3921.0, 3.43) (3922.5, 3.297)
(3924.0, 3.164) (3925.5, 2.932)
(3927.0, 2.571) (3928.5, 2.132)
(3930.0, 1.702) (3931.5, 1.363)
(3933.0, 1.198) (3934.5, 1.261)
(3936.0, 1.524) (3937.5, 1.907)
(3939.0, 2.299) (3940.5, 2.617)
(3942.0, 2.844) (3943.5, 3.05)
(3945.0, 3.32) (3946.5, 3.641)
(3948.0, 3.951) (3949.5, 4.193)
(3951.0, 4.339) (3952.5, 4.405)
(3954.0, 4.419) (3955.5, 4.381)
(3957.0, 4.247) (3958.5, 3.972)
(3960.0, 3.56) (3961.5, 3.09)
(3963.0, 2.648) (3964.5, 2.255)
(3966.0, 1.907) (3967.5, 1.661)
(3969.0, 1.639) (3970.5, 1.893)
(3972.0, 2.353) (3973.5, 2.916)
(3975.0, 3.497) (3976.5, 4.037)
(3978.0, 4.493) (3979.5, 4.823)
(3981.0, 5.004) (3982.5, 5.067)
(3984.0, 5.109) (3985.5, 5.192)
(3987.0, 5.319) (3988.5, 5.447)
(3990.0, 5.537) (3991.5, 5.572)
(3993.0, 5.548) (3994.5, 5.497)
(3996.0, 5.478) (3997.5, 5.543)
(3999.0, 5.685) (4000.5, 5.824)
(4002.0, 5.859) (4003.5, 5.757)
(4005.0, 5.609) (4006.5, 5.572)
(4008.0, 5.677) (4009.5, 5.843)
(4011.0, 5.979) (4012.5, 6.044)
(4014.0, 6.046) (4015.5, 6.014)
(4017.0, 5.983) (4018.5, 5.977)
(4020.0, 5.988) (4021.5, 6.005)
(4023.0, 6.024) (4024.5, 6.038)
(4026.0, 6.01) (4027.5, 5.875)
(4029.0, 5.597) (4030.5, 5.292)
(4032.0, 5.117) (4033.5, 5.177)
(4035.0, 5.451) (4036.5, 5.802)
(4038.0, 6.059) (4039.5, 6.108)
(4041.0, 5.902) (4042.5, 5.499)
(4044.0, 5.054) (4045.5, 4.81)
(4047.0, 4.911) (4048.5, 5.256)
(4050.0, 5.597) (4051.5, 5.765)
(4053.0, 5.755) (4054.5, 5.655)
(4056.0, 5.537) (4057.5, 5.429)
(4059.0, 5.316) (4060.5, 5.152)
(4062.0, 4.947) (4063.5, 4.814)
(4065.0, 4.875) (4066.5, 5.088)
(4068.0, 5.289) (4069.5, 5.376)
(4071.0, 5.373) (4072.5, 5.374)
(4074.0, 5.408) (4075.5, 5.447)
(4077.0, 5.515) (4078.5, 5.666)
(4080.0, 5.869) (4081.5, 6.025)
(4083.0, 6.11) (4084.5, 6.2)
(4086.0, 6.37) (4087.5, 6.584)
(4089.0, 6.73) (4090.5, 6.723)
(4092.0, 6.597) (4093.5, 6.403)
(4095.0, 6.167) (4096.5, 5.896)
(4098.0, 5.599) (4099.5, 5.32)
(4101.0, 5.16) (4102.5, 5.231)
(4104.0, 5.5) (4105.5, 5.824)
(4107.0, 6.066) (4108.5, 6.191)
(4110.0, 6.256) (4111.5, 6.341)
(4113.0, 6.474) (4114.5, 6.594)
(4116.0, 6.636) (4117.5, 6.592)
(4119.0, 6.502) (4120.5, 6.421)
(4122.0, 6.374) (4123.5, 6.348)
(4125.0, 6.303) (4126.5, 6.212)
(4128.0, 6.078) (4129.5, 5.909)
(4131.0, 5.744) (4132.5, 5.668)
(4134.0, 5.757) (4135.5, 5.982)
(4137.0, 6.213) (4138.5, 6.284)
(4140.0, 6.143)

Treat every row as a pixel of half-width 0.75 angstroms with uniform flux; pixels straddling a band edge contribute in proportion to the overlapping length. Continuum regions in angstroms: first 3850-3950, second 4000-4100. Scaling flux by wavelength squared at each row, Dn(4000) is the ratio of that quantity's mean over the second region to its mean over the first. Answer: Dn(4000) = 1.97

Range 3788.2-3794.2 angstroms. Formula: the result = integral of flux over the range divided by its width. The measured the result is 3.49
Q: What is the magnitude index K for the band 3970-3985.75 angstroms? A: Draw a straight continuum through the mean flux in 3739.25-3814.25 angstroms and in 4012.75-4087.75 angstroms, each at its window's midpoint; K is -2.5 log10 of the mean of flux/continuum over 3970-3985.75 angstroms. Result 0.249 mag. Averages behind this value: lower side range 3.54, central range 4.03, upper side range 5.61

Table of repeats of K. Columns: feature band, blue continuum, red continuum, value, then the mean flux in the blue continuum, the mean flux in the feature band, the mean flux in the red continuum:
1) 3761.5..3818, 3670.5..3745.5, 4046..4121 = 0.06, 3.41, 3.73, 5.79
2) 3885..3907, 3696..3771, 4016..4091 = 0.21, 3.21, 3.66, 5.64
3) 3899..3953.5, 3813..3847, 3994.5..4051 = 0.21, 2.31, 3.27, 5.69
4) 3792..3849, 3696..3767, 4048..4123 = 0.33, 3.19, 2.82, 5.83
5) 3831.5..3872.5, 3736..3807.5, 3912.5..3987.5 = 0.27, 3.48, 2.65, 3.31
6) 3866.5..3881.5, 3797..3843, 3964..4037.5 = 0.20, 2.72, 2.83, 5.03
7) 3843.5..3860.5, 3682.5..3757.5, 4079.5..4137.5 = 0.40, 3.26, 2.94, 6.13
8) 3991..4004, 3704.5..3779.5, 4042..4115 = -0.11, 3.24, 5.64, 5.69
